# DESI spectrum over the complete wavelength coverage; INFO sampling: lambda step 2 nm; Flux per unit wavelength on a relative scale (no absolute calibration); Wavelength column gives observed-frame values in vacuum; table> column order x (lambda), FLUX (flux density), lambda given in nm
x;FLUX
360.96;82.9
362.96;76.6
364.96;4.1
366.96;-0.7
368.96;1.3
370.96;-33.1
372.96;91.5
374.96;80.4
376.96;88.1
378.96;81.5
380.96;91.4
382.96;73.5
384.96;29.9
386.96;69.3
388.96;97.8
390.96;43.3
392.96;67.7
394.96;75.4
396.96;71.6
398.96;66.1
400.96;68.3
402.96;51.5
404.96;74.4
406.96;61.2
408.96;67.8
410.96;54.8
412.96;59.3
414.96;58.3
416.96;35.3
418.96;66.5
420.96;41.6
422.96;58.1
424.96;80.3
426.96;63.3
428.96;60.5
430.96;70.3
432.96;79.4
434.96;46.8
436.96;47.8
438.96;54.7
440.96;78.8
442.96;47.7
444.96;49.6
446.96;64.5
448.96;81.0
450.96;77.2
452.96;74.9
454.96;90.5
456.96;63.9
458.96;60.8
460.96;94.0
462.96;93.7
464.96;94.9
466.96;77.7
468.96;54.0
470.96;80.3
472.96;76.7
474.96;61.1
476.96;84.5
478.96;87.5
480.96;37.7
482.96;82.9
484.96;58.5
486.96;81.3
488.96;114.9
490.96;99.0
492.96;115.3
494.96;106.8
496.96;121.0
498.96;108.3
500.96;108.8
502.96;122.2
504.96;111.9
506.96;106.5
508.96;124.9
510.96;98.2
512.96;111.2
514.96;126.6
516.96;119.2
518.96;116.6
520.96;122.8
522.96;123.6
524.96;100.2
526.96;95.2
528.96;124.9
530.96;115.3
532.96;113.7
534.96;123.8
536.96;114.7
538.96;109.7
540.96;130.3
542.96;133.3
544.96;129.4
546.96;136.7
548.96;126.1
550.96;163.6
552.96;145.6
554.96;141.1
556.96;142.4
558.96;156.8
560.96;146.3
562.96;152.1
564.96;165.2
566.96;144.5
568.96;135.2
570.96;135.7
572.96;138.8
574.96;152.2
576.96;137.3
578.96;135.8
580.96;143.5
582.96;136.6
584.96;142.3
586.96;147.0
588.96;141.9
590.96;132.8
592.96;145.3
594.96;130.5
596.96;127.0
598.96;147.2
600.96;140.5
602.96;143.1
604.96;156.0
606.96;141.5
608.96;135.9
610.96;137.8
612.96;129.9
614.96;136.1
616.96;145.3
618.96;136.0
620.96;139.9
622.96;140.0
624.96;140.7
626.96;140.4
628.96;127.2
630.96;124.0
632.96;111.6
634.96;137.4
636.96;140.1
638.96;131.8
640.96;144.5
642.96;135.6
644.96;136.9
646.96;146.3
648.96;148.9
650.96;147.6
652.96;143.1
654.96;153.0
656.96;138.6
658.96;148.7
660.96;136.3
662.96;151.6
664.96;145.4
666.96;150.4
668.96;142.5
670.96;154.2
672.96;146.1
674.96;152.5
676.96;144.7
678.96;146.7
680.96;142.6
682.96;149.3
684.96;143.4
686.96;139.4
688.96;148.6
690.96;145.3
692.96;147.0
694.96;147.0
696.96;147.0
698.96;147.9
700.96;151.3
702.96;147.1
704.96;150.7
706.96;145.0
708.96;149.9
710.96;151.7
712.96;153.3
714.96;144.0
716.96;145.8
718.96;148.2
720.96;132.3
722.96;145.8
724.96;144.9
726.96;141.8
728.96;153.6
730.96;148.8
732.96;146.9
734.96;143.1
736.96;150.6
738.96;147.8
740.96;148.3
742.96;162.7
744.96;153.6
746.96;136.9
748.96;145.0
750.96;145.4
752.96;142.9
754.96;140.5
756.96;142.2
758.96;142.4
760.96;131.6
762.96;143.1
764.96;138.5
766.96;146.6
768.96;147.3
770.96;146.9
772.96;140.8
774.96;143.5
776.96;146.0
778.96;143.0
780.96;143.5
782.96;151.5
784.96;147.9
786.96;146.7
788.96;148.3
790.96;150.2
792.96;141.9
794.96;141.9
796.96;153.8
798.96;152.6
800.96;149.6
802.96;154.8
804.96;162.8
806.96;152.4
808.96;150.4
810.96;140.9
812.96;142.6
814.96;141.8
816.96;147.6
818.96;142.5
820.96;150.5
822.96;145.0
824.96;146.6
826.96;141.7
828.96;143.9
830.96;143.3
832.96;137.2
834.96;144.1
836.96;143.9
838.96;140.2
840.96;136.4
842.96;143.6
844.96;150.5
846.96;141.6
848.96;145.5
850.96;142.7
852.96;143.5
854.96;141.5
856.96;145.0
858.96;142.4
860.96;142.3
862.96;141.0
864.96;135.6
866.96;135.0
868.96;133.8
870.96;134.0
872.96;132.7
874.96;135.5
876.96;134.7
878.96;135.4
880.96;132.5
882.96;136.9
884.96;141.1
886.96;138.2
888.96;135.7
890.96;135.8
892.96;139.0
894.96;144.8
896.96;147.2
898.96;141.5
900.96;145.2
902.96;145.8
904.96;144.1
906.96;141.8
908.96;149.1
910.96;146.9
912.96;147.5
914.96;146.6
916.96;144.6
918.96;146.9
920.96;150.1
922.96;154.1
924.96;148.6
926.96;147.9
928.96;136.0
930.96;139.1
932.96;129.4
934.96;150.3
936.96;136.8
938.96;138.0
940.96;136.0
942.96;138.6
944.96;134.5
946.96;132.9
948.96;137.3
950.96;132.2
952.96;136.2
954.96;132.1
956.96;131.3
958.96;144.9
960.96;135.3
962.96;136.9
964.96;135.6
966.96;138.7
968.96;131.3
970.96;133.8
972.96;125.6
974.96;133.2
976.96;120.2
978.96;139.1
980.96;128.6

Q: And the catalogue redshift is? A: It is 0.22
